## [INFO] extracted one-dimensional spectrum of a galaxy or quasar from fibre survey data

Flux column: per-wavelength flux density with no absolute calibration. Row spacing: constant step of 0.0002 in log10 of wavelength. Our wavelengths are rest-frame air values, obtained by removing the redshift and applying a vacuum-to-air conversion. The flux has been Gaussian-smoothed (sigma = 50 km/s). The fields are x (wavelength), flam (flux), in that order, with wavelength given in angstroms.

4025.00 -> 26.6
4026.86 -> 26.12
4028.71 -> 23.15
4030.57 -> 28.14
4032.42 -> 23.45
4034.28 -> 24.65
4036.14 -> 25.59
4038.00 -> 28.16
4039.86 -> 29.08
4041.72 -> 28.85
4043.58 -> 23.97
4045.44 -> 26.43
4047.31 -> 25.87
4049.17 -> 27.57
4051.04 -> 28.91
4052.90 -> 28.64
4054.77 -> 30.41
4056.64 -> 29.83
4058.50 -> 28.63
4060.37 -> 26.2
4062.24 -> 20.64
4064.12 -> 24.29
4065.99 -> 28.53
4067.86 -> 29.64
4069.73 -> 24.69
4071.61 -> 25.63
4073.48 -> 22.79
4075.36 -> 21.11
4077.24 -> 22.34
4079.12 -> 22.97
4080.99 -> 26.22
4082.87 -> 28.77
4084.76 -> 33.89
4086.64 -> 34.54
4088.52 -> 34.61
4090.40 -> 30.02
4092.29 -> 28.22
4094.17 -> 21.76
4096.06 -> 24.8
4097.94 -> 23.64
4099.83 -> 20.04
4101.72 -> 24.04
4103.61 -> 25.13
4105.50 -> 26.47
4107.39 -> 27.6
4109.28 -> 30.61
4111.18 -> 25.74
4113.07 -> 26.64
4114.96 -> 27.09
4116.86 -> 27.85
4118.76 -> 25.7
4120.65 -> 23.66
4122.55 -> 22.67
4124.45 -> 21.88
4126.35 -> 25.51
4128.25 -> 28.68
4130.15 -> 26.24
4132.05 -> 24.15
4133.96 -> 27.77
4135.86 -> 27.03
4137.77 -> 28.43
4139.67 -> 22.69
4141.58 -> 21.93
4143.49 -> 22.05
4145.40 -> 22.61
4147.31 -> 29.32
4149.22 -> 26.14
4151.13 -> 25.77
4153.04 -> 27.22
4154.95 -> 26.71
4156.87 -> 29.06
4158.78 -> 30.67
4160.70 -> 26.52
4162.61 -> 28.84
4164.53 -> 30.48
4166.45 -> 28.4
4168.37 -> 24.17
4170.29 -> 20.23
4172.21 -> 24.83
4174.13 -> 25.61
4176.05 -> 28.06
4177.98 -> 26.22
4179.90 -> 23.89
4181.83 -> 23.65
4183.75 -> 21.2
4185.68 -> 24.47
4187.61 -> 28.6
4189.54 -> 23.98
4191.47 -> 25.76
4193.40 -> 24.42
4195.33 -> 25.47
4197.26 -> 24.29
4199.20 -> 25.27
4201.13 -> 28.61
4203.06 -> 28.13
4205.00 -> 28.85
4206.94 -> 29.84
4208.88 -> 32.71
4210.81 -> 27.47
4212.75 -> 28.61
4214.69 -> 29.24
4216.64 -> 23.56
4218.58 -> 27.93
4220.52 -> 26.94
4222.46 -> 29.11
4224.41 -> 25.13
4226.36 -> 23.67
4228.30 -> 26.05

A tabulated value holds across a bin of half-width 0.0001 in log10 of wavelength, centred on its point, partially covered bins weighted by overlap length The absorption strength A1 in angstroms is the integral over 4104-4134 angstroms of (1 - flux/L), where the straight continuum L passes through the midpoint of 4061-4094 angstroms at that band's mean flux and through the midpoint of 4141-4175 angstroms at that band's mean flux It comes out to 0.51 angstroms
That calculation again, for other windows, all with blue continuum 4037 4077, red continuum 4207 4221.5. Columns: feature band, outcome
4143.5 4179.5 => 1.4 angstroms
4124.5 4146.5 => 1.8 angstroms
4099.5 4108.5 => 0.7 angstroms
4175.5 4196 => 2.1 angstroms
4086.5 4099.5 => -0.2 angstroms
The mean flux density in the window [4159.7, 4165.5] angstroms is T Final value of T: 28.6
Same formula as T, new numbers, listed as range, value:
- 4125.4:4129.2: 27.1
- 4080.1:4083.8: 27.5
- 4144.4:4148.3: 25.9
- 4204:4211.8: 29.7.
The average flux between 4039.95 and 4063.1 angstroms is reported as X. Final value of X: 27.3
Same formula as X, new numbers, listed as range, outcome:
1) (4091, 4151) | 25.4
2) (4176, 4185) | 24.2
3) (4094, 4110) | 25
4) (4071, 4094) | 27.4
